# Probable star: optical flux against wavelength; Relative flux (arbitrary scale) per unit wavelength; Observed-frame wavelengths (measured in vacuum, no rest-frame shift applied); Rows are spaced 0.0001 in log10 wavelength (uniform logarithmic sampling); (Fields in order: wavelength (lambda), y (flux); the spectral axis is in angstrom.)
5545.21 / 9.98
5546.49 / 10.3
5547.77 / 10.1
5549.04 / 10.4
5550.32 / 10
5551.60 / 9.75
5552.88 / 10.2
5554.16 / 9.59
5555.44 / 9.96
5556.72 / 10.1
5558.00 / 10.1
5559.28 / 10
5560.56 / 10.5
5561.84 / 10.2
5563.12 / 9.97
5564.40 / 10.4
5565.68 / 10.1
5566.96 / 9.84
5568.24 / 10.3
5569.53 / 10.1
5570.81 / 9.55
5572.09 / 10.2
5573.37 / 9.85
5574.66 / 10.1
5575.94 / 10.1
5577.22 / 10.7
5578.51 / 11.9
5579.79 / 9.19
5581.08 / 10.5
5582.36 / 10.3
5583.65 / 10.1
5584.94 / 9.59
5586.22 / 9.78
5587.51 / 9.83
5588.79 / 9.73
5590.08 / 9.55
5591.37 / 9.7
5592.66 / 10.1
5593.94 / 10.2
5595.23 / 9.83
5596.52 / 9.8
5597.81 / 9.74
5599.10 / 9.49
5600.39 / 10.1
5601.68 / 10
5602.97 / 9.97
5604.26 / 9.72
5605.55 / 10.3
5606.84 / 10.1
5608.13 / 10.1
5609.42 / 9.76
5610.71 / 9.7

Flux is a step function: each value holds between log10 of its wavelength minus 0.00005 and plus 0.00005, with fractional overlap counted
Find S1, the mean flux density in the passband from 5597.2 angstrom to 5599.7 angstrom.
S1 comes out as 9.61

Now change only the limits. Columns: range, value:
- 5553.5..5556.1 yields 9.77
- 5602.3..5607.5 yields 10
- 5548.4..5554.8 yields 9.99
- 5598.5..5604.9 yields 9.86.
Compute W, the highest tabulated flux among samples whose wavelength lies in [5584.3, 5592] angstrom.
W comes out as 9.83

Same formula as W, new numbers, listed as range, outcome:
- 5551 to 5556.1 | 10.2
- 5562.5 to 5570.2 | 10.4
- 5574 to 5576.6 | 10.1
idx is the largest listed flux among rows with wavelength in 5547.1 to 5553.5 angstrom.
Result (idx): 10.4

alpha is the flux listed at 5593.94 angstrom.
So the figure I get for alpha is 10.2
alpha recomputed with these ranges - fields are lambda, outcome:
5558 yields 10.1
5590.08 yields 9.55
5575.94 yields 10.1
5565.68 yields 10.1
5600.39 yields 10.1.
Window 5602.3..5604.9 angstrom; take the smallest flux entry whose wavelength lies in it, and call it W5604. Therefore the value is 9.72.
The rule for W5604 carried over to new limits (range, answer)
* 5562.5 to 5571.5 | 9.55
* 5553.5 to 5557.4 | 9.59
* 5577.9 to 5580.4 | 9.19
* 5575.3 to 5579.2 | 10.1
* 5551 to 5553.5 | 9.75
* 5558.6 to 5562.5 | 10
